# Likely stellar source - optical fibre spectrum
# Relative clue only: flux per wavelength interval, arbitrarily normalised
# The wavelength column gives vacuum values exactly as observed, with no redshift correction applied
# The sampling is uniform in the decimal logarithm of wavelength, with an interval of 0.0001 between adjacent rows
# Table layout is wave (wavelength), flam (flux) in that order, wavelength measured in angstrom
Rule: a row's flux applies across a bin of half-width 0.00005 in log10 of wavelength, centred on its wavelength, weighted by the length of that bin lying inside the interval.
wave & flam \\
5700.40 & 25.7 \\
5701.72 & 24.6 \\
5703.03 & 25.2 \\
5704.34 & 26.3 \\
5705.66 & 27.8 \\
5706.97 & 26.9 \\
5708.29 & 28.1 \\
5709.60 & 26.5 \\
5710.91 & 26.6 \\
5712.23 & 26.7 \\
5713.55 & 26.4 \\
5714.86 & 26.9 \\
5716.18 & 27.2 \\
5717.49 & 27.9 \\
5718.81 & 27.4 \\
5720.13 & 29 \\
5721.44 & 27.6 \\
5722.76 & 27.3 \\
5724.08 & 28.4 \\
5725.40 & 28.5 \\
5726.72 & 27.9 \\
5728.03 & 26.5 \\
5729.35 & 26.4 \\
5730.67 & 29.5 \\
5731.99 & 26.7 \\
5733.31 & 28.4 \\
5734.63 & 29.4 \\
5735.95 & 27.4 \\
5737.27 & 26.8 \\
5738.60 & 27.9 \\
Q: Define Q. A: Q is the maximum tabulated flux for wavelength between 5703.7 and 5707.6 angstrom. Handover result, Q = 27.8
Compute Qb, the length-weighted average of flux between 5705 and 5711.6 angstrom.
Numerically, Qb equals 27.2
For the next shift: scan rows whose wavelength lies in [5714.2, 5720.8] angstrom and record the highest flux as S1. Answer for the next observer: 29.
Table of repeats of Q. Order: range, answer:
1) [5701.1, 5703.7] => 25.2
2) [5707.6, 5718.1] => 28.1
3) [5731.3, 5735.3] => 29.4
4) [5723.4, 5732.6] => 29.5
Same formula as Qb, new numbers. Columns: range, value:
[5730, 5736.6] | 28.3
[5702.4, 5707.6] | 26.6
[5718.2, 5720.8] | 28.3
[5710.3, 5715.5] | 26.6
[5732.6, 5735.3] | 28.9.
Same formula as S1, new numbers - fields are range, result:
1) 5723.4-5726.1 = 28.5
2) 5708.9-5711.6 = 26.6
